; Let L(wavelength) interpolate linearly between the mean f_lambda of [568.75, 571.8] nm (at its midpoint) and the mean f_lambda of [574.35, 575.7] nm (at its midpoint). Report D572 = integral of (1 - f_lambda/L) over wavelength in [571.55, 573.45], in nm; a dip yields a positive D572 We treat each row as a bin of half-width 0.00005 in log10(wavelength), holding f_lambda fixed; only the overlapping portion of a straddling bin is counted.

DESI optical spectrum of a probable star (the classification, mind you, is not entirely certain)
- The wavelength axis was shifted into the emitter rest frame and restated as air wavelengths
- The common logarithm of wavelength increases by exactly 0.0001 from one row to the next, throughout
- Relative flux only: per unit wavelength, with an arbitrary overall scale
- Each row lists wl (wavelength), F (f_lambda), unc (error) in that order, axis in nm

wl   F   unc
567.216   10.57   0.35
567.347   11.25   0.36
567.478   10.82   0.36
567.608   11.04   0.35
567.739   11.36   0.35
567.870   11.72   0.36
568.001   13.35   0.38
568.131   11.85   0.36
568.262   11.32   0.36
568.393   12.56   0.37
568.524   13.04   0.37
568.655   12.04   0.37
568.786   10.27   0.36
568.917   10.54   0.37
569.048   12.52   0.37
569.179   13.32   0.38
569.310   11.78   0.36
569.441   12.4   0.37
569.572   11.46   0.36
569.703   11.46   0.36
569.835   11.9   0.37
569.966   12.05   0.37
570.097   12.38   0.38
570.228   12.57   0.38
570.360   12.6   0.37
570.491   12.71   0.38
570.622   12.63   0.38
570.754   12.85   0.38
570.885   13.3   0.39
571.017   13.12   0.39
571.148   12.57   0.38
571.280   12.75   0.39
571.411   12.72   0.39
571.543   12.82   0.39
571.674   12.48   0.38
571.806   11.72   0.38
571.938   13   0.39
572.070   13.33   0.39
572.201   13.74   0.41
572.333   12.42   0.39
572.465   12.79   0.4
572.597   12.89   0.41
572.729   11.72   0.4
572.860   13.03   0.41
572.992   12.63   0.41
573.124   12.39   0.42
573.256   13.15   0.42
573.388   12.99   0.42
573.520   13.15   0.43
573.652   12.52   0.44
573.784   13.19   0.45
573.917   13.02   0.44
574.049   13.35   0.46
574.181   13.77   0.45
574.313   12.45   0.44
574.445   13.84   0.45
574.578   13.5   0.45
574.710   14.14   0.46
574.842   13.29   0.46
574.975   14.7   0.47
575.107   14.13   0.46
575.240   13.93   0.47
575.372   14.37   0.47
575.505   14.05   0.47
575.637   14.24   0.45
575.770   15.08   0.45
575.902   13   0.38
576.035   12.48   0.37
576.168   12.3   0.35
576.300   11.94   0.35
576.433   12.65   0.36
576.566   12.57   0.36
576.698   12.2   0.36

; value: 0.05 nm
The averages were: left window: 12.3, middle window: 12.7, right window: 14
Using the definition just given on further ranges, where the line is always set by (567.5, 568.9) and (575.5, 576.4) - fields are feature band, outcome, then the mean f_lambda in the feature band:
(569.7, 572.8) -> -0.070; 12.6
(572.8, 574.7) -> -0.042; 13.1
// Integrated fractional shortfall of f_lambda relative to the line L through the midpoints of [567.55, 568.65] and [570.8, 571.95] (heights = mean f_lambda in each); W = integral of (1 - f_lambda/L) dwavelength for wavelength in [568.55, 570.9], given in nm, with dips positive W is 0.04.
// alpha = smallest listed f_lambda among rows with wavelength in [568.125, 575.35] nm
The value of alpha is 10.27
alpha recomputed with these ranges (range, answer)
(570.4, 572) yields 11.72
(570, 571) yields 12.38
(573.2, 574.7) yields 12.45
